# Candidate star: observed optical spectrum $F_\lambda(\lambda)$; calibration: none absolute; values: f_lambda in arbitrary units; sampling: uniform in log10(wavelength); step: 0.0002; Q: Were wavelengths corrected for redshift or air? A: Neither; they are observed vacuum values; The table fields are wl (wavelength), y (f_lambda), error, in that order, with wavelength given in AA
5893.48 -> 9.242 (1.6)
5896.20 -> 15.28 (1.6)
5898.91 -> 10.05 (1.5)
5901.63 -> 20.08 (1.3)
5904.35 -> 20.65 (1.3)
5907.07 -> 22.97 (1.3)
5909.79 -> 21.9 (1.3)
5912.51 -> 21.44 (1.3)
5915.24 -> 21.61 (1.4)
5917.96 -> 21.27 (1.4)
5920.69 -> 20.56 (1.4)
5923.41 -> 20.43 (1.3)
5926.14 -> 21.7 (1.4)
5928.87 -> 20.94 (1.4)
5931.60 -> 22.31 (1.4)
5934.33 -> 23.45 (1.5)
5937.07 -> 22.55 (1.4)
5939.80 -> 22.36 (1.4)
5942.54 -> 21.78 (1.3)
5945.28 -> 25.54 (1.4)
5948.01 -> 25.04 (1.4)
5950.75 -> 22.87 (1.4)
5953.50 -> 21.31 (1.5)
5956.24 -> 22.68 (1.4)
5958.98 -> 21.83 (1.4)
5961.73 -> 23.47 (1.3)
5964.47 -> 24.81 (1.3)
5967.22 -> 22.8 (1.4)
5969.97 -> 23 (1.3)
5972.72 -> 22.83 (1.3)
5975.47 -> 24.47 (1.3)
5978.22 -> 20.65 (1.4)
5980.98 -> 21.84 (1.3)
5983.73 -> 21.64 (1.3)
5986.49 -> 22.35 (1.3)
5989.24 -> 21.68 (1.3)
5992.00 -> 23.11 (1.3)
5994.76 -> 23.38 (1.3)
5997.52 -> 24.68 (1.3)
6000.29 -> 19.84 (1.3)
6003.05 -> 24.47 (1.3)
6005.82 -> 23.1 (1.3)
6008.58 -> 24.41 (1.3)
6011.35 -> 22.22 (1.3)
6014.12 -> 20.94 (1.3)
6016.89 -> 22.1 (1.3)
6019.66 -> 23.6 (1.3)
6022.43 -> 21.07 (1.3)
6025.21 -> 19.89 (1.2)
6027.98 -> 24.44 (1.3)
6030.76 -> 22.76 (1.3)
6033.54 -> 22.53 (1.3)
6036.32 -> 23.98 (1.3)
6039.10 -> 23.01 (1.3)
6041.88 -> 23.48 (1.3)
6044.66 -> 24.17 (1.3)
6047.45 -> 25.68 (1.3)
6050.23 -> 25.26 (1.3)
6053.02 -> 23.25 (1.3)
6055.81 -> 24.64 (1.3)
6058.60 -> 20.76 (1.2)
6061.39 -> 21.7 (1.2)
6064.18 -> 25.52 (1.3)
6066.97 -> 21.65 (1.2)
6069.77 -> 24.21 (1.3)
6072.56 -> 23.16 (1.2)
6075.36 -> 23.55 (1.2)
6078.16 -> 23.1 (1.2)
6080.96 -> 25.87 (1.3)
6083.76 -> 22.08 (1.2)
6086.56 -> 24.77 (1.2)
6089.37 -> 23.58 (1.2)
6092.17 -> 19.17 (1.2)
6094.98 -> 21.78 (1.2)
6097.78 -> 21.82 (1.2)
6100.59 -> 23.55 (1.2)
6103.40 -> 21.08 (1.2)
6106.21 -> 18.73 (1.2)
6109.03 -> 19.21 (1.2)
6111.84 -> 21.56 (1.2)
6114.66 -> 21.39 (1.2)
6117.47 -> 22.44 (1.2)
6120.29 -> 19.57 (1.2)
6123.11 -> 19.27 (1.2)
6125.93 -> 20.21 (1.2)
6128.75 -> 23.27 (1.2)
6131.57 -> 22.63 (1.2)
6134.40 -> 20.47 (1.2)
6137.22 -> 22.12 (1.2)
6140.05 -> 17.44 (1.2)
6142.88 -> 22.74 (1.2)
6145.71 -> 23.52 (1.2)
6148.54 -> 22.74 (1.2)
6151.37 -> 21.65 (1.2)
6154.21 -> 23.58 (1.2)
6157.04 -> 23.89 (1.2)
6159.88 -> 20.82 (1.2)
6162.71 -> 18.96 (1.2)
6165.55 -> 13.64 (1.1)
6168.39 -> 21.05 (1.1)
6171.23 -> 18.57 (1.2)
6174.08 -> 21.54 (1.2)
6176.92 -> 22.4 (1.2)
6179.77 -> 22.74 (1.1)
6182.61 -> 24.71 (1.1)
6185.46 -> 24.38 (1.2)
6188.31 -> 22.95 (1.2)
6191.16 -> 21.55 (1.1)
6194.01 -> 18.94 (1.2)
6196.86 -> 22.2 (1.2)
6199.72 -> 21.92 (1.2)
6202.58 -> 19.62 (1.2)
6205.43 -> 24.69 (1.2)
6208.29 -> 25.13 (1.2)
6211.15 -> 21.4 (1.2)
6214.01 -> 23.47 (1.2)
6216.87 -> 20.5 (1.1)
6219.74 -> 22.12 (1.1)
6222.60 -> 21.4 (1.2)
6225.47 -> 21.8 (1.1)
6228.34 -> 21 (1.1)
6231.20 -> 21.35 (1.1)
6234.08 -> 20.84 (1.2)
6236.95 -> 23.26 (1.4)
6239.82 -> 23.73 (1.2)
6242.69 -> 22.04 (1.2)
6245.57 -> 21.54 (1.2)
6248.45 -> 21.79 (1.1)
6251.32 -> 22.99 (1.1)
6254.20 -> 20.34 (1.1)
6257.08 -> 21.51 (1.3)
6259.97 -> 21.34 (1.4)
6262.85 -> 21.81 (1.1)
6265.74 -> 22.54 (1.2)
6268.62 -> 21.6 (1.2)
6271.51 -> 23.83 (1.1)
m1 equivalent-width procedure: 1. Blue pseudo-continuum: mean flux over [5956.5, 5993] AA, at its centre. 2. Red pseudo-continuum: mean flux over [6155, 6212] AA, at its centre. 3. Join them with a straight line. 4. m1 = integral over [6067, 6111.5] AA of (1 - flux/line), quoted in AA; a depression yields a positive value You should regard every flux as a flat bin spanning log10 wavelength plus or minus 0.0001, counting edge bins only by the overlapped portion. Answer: -0.5 AA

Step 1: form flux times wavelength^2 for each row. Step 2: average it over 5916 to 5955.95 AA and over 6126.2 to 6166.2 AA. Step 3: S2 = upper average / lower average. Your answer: 1.03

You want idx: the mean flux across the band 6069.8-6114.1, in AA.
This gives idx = 22.2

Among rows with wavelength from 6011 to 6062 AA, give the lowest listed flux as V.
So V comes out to 19.89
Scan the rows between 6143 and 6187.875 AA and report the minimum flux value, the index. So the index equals 13.64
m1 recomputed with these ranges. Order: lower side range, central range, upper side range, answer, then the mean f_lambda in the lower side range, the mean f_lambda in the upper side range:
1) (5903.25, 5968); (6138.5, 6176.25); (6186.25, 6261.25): 2.1 AA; 22.3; 21.9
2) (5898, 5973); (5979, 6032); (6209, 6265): -1.4 AA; 21.9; 21.9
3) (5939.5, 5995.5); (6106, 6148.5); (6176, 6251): 2.5 AA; 22.8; 22.2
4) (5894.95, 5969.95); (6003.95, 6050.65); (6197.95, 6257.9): -2.9 AA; 21.6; 22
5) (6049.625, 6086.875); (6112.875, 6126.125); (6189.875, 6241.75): 1.3 AA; 23.5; 21.9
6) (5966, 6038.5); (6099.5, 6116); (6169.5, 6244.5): 1.1 AA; 22.6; 22.1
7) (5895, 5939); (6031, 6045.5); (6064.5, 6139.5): -1.3 AA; 20.5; 21.9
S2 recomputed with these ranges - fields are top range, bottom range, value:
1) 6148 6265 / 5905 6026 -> 1.05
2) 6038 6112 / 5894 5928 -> 1.23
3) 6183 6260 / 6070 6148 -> 1.05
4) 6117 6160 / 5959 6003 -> 1.00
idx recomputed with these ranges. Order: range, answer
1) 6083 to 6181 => 21.2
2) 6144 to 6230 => 21.8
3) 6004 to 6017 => 22.7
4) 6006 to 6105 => 23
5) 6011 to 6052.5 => 23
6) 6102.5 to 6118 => 20.6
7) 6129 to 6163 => 21.9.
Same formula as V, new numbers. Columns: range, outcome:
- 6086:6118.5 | 18.73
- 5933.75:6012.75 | 19.84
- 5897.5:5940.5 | 10.05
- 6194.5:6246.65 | 19.62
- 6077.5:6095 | 19.17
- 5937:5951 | 21.78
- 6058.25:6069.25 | 20.76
